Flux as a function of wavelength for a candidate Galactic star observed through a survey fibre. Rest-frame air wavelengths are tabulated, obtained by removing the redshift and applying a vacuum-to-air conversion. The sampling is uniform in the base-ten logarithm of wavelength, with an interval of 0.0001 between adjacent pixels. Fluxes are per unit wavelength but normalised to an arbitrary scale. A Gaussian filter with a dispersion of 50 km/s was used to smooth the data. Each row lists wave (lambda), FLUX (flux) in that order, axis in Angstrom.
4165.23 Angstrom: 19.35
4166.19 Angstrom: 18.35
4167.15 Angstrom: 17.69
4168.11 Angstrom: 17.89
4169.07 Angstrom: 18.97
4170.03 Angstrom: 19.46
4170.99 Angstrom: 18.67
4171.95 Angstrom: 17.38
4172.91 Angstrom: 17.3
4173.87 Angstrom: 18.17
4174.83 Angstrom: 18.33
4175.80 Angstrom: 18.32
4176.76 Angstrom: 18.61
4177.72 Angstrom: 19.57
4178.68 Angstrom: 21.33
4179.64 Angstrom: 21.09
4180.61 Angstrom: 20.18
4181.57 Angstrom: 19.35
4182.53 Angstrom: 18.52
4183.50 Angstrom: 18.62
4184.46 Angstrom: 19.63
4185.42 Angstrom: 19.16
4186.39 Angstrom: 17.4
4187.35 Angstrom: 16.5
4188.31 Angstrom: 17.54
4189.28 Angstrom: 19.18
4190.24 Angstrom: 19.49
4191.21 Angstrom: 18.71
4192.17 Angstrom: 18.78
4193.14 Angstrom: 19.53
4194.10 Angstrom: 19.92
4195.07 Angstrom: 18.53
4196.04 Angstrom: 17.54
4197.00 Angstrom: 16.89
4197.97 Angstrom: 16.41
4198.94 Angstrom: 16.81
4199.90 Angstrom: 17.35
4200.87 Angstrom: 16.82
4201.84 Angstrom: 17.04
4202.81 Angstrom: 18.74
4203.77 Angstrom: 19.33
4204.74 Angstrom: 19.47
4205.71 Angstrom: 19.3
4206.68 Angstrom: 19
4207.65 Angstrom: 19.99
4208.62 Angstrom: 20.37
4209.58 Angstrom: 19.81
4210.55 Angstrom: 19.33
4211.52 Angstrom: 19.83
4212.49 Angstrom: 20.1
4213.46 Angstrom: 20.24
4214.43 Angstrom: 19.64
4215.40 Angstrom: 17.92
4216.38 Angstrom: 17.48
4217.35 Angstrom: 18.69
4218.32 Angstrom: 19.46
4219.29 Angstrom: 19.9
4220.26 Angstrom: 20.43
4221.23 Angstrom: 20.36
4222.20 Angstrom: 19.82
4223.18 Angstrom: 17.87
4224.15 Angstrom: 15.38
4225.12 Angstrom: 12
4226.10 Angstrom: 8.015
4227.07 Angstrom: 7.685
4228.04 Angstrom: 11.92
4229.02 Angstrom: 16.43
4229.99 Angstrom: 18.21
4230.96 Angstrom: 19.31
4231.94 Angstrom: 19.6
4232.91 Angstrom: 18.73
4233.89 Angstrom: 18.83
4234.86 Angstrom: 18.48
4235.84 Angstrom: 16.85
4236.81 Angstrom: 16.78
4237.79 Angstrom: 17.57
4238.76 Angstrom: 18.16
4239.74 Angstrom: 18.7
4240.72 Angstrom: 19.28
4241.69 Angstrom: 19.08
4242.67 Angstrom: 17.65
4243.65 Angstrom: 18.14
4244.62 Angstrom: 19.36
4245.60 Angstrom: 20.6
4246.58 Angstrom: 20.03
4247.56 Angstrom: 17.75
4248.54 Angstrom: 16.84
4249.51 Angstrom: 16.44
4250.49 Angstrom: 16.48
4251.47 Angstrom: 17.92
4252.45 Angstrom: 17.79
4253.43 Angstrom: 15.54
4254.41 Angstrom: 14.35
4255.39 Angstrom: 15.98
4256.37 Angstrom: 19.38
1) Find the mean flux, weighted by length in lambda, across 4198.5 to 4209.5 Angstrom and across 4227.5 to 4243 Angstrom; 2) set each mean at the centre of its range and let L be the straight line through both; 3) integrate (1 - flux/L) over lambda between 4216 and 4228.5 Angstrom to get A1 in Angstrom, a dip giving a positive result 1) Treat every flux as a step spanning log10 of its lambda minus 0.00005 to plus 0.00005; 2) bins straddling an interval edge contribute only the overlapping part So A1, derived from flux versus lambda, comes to 1.4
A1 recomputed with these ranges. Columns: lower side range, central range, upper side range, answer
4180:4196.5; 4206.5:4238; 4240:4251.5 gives 1.3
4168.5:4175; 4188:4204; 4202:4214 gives 0.8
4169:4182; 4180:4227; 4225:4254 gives -0.3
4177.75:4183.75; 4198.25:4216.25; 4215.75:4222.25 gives 0.6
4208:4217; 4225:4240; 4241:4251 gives 2.1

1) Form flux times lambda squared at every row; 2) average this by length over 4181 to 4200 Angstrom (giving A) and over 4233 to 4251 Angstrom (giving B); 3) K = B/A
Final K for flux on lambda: 1.0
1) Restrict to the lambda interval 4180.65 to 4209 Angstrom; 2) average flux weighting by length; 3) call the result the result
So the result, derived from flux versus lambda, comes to 18.5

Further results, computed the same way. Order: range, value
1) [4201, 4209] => 19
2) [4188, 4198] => 18.5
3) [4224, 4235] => 15.3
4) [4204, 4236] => 17.9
